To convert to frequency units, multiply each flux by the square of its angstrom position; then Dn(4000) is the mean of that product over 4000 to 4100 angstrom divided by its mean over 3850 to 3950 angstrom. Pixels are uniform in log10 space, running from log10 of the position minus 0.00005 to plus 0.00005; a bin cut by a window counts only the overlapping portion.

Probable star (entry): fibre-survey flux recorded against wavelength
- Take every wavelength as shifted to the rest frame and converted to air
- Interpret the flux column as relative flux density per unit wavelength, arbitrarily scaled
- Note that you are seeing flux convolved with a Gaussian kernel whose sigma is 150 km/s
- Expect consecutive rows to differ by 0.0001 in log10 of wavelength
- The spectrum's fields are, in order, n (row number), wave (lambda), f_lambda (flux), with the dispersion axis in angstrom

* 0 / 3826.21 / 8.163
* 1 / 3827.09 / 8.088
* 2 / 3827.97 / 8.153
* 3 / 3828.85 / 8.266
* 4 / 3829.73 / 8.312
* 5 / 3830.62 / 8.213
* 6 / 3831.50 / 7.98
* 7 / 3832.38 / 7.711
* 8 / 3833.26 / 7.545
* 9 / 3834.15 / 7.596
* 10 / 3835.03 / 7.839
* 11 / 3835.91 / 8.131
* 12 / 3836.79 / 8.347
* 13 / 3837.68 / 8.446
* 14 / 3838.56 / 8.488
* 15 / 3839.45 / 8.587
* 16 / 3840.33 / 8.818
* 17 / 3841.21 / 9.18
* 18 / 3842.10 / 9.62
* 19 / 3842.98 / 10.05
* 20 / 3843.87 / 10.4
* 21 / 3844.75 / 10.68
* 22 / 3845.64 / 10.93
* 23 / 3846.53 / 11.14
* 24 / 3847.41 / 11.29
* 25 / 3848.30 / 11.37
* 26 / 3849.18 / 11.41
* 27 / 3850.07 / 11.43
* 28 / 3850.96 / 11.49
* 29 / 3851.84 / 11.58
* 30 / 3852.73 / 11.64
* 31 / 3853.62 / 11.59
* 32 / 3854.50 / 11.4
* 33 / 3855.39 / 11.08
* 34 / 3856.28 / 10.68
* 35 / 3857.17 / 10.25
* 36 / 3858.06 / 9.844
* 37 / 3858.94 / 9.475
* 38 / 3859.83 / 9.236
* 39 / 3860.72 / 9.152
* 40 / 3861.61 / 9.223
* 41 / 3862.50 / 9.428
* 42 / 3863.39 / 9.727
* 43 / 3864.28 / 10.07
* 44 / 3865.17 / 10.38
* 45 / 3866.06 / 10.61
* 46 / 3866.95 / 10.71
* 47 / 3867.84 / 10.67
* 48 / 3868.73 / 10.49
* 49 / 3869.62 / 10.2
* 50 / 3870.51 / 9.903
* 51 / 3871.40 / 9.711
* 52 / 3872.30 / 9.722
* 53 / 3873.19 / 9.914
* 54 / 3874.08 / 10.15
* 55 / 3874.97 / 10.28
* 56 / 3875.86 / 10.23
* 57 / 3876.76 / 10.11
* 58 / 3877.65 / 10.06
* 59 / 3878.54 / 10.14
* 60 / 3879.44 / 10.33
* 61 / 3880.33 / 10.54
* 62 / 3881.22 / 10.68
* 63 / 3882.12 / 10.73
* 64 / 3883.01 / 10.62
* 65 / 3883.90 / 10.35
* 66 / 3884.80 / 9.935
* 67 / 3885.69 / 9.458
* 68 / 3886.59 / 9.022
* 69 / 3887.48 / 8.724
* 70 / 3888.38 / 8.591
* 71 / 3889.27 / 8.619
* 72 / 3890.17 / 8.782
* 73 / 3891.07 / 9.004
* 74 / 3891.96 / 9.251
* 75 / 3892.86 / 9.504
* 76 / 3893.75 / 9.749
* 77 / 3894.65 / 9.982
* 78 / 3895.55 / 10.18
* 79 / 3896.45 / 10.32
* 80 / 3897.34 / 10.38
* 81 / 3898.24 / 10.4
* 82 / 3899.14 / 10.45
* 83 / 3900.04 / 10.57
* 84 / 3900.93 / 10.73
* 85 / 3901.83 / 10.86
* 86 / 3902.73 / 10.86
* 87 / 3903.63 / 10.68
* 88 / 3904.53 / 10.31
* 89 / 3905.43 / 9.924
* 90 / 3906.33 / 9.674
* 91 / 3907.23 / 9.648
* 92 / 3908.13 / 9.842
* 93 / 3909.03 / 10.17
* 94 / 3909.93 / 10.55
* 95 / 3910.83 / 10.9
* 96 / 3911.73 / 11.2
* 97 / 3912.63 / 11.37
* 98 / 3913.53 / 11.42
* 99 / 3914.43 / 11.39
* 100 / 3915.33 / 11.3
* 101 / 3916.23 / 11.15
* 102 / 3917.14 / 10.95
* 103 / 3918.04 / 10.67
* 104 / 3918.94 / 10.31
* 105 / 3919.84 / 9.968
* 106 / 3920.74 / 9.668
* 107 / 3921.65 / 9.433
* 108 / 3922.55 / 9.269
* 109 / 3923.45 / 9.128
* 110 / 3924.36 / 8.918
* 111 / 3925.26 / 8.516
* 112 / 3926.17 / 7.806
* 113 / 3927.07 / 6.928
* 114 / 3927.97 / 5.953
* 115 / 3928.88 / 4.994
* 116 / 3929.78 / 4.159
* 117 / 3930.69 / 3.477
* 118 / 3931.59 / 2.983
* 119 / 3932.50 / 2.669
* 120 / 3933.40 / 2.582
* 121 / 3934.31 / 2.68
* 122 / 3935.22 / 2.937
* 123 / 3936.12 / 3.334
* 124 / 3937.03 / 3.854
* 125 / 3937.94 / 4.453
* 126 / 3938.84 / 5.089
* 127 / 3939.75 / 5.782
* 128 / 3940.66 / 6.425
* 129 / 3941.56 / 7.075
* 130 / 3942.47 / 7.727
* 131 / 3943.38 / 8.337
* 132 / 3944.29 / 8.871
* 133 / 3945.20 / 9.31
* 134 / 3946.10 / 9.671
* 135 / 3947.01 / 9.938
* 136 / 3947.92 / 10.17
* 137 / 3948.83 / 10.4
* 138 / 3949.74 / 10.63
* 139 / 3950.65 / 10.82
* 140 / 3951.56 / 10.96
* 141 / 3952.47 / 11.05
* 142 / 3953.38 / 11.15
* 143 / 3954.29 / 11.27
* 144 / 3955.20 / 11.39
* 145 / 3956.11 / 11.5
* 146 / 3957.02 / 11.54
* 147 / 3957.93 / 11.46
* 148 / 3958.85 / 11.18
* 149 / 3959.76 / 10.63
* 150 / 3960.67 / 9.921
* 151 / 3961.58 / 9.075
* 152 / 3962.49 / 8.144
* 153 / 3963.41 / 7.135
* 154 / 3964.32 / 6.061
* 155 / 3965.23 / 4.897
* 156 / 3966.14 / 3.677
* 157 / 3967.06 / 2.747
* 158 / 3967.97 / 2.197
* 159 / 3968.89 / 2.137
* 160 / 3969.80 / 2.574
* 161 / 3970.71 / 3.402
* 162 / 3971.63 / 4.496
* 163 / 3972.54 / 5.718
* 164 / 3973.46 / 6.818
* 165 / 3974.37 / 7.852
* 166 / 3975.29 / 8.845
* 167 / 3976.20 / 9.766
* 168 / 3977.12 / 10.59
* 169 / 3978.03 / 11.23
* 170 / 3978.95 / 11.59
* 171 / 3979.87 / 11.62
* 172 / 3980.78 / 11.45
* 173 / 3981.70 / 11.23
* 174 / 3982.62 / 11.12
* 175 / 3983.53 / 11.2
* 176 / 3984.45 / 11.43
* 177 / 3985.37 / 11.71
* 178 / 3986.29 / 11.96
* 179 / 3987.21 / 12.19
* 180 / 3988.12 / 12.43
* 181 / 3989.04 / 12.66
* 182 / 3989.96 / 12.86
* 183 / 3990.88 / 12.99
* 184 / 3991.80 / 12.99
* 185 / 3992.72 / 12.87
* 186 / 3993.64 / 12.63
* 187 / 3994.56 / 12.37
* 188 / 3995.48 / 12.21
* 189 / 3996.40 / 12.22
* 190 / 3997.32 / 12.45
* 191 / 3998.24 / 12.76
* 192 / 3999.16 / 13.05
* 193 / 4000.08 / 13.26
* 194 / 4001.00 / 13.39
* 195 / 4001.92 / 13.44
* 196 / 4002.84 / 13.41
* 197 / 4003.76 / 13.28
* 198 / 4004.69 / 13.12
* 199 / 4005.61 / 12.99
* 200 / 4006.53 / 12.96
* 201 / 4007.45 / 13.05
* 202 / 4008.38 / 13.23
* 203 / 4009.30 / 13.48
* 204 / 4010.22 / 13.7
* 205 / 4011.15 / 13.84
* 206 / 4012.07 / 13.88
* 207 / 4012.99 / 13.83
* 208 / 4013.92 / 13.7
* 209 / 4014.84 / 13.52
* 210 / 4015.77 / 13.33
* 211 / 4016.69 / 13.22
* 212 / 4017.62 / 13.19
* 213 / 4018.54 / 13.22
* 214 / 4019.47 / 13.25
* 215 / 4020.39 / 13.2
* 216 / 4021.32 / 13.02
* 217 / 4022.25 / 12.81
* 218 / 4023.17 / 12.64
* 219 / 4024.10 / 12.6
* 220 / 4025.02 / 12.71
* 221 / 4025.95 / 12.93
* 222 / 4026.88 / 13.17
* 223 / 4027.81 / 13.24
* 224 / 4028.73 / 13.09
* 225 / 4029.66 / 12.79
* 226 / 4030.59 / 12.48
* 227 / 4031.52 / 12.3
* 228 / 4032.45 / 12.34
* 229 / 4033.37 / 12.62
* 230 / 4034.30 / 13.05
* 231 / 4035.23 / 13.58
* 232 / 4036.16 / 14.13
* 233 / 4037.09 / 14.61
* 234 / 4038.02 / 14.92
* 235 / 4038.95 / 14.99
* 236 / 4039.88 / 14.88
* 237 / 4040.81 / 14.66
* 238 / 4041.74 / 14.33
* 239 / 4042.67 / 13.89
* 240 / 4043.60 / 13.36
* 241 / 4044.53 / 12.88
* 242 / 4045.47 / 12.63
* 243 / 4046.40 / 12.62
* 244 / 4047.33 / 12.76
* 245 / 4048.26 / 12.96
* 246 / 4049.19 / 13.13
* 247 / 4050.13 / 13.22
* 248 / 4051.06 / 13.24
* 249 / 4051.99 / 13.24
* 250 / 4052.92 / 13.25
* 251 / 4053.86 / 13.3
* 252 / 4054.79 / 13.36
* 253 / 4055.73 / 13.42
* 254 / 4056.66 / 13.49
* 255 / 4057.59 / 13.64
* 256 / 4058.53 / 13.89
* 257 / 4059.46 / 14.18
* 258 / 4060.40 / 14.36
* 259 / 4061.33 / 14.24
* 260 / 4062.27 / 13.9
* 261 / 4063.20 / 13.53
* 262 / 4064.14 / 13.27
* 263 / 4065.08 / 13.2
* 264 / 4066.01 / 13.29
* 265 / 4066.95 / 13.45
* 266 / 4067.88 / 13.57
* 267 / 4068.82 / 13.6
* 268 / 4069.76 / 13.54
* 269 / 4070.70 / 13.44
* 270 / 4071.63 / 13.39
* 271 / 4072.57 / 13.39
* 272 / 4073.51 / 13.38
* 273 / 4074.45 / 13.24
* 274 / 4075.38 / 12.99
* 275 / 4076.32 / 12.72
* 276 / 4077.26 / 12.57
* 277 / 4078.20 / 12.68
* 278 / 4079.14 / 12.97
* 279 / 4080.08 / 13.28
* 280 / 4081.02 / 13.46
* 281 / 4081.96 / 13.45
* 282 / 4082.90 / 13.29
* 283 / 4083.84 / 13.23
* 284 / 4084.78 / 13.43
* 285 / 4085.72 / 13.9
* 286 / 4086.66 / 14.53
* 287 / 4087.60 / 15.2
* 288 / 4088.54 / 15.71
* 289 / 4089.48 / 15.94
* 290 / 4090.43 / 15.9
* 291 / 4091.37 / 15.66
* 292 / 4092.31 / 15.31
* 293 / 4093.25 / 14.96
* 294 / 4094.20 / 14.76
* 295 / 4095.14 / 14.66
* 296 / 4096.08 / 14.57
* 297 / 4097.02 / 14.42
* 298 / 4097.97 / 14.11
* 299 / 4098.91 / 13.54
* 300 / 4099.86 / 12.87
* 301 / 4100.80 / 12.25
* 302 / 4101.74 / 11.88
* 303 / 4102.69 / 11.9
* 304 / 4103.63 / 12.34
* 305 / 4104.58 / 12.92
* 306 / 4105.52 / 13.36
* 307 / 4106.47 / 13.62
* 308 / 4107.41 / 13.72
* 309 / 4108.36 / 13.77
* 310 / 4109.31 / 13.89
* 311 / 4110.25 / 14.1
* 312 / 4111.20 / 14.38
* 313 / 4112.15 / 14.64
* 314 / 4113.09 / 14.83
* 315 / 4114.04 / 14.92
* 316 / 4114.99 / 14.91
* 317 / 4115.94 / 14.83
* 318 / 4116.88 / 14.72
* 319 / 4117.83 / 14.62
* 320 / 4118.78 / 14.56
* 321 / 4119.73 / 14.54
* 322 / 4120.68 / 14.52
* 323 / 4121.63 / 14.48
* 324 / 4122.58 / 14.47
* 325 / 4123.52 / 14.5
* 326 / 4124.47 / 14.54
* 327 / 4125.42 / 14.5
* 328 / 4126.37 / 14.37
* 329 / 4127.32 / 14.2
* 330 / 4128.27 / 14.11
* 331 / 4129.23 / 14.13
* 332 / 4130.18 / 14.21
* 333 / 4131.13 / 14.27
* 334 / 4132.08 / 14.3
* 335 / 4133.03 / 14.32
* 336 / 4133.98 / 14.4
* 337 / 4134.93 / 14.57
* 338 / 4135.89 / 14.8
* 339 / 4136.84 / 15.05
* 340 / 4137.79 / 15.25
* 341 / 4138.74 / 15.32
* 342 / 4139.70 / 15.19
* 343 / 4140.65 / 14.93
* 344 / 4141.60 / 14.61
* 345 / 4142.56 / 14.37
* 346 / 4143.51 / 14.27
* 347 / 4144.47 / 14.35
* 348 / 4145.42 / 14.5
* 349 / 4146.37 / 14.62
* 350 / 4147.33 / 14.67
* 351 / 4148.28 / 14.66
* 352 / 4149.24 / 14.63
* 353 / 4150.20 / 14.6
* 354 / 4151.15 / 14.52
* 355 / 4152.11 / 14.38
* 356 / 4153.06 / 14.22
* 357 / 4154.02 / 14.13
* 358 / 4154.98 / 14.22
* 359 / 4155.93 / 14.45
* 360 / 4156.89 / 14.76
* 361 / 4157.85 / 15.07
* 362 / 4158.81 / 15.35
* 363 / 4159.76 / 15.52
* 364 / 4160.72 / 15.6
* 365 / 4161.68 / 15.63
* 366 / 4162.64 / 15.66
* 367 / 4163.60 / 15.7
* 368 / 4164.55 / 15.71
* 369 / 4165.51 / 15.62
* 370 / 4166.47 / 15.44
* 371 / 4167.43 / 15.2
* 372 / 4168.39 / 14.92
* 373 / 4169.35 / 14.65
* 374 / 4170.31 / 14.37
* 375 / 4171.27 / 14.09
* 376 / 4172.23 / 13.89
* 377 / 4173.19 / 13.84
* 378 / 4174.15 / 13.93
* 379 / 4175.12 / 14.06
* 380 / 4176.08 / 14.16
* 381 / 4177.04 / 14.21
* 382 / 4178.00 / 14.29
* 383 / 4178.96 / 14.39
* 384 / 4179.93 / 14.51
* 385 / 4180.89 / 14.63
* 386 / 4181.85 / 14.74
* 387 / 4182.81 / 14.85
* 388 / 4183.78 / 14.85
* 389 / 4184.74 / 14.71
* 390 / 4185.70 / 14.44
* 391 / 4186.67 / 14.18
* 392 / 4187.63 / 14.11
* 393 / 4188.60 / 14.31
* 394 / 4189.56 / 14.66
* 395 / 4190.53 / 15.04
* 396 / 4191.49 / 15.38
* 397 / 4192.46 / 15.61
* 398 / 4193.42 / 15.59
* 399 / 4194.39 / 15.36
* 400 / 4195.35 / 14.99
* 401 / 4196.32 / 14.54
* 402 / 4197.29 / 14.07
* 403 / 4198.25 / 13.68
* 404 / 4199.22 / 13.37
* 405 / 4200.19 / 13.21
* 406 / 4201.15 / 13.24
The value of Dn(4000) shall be 1.59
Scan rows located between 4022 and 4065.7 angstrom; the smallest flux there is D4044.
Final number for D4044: 12.3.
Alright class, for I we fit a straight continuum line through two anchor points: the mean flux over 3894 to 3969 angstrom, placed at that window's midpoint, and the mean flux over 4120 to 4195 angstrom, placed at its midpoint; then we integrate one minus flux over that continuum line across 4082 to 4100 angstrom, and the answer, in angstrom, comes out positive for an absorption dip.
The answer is -2.3 angstrom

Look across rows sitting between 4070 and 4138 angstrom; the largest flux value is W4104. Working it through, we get 15.94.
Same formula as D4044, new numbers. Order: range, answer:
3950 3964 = 7.135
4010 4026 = 12.6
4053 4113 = 11.88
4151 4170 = 14.13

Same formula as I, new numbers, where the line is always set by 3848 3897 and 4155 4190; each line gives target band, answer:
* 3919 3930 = 2.9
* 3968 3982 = 4.8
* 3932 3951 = 7.5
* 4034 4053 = -1.3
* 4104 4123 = -0.6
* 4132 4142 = -0.4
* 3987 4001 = -0.8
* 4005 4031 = -1.7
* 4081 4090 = -0.6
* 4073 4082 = 0.1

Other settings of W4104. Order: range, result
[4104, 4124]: 14.92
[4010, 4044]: 14.99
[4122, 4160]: 15.52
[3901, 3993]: 12.99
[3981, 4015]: 13.88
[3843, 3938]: 11.64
